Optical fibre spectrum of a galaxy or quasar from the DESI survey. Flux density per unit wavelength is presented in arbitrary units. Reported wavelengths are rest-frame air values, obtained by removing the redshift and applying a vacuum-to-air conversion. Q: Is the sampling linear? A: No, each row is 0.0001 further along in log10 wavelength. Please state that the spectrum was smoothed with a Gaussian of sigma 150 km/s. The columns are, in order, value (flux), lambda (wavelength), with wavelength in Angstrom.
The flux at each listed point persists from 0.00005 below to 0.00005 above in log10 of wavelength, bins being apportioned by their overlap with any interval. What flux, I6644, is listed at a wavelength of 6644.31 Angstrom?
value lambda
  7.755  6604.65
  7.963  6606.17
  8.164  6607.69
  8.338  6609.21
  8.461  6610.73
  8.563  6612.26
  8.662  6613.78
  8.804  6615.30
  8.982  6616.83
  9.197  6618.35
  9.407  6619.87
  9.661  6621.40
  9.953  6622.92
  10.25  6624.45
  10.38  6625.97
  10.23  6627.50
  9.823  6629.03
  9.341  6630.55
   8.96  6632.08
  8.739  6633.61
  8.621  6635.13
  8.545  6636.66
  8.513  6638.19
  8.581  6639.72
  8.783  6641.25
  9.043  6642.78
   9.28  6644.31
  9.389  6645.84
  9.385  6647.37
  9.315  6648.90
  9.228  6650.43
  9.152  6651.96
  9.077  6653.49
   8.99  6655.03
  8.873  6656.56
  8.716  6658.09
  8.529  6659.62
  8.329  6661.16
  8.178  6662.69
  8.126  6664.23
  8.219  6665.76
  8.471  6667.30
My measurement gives 9.28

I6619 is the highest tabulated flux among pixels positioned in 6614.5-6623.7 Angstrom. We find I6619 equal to 9.953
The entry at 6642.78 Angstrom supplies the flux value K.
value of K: 9.043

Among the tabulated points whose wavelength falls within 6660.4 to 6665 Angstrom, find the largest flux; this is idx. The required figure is 8.329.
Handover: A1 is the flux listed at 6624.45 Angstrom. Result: 10.25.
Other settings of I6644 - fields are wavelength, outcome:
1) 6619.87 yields 9.407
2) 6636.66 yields 8.545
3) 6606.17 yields 7.963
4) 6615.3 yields 8.804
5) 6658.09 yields 8.716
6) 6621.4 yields 9.661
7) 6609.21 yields 8.338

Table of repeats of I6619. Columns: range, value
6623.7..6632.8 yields 10.38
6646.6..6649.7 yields 9.385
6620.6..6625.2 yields 10.25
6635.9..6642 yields 8.783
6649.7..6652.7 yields 9.228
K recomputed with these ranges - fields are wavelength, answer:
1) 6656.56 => 8.873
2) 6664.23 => 8.126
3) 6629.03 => 9.823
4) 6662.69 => 8.178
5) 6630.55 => 9.341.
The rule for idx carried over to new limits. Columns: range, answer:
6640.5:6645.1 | 9.28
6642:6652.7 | 9.389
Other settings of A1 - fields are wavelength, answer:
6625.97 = 10.38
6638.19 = 8.513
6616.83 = 8.982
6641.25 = 8.783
